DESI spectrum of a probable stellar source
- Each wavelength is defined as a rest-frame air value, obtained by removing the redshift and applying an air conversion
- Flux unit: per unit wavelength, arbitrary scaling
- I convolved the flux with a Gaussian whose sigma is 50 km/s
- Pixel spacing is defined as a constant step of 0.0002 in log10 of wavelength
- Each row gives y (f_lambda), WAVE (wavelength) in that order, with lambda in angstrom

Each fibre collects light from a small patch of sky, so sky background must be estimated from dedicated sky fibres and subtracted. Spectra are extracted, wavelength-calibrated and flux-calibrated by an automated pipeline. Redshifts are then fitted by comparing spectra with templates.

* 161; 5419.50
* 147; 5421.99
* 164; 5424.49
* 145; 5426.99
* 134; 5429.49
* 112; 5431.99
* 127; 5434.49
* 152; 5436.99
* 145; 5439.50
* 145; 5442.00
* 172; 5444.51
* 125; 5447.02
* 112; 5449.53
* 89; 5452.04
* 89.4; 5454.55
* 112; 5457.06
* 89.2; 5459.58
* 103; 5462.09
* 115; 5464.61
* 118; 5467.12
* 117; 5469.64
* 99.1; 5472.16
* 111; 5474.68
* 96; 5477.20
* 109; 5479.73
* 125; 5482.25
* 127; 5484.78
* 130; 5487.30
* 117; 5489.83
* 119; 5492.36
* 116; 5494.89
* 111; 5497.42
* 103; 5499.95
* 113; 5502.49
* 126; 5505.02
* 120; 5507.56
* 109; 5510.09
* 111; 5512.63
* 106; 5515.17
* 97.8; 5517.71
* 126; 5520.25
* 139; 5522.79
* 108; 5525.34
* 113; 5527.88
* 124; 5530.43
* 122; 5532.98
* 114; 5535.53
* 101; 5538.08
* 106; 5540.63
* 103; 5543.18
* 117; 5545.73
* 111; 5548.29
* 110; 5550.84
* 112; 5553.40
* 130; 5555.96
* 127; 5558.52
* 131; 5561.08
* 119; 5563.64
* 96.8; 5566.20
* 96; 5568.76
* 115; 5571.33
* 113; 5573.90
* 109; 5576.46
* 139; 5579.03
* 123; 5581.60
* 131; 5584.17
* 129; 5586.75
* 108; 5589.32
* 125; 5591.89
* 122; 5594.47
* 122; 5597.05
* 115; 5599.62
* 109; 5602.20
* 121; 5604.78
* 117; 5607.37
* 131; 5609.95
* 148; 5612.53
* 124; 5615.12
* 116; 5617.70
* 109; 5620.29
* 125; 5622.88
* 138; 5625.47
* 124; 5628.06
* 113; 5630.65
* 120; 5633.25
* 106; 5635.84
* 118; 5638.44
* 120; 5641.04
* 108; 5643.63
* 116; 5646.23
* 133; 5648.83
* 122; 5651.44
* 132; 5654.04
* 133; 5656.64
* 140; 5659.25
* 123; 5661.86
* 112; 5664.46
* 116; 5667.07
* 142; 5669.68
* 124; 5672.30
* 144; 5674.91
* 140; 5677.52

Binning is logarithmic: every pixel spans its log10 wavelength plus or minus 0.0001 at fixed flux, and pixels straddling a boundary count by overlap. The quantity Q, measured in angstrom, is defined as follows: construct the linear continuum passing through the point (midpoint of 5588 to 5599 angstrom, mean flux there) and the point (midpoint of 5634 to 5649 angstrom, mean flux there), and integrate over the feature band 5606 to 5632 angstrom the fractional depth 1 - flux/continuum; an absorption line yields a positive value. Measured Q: -1.6 angstrom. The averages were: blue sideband 119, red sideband 116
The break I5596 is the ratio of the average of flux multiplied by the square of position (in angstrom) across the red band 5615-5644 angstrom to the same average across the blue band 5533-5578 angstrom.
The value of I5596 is 1.1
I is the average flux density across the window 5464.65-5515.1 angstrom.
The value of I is 114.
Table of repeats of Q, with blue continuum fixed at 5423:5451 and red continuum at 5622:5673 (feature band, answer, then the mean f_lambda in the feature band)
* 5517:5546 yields 3.8 angstrom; 114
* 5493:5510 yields 2.5 angstrom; 115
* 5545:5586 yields 3.7 angstrom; 118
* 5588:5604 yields 1.3 angstrom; 117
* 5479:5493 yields 1.4 angstrom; 122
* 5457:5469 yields 2.6 angstrom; 107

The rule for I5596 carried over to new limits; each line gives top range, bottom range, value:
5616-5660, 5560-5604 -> 1.05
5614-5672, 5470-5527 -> 1.12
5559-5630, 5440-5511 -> 1.09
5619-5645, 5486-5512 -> 1.07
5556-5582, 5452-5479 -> 1.17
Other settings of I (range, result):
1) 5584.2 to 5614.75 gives 123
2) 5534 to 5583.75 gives 115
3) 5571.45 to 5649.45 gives 121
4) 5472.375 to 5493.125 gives 116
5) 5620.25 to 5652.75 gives 120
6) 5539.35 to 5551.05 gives 109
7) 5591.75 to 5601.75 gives 120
